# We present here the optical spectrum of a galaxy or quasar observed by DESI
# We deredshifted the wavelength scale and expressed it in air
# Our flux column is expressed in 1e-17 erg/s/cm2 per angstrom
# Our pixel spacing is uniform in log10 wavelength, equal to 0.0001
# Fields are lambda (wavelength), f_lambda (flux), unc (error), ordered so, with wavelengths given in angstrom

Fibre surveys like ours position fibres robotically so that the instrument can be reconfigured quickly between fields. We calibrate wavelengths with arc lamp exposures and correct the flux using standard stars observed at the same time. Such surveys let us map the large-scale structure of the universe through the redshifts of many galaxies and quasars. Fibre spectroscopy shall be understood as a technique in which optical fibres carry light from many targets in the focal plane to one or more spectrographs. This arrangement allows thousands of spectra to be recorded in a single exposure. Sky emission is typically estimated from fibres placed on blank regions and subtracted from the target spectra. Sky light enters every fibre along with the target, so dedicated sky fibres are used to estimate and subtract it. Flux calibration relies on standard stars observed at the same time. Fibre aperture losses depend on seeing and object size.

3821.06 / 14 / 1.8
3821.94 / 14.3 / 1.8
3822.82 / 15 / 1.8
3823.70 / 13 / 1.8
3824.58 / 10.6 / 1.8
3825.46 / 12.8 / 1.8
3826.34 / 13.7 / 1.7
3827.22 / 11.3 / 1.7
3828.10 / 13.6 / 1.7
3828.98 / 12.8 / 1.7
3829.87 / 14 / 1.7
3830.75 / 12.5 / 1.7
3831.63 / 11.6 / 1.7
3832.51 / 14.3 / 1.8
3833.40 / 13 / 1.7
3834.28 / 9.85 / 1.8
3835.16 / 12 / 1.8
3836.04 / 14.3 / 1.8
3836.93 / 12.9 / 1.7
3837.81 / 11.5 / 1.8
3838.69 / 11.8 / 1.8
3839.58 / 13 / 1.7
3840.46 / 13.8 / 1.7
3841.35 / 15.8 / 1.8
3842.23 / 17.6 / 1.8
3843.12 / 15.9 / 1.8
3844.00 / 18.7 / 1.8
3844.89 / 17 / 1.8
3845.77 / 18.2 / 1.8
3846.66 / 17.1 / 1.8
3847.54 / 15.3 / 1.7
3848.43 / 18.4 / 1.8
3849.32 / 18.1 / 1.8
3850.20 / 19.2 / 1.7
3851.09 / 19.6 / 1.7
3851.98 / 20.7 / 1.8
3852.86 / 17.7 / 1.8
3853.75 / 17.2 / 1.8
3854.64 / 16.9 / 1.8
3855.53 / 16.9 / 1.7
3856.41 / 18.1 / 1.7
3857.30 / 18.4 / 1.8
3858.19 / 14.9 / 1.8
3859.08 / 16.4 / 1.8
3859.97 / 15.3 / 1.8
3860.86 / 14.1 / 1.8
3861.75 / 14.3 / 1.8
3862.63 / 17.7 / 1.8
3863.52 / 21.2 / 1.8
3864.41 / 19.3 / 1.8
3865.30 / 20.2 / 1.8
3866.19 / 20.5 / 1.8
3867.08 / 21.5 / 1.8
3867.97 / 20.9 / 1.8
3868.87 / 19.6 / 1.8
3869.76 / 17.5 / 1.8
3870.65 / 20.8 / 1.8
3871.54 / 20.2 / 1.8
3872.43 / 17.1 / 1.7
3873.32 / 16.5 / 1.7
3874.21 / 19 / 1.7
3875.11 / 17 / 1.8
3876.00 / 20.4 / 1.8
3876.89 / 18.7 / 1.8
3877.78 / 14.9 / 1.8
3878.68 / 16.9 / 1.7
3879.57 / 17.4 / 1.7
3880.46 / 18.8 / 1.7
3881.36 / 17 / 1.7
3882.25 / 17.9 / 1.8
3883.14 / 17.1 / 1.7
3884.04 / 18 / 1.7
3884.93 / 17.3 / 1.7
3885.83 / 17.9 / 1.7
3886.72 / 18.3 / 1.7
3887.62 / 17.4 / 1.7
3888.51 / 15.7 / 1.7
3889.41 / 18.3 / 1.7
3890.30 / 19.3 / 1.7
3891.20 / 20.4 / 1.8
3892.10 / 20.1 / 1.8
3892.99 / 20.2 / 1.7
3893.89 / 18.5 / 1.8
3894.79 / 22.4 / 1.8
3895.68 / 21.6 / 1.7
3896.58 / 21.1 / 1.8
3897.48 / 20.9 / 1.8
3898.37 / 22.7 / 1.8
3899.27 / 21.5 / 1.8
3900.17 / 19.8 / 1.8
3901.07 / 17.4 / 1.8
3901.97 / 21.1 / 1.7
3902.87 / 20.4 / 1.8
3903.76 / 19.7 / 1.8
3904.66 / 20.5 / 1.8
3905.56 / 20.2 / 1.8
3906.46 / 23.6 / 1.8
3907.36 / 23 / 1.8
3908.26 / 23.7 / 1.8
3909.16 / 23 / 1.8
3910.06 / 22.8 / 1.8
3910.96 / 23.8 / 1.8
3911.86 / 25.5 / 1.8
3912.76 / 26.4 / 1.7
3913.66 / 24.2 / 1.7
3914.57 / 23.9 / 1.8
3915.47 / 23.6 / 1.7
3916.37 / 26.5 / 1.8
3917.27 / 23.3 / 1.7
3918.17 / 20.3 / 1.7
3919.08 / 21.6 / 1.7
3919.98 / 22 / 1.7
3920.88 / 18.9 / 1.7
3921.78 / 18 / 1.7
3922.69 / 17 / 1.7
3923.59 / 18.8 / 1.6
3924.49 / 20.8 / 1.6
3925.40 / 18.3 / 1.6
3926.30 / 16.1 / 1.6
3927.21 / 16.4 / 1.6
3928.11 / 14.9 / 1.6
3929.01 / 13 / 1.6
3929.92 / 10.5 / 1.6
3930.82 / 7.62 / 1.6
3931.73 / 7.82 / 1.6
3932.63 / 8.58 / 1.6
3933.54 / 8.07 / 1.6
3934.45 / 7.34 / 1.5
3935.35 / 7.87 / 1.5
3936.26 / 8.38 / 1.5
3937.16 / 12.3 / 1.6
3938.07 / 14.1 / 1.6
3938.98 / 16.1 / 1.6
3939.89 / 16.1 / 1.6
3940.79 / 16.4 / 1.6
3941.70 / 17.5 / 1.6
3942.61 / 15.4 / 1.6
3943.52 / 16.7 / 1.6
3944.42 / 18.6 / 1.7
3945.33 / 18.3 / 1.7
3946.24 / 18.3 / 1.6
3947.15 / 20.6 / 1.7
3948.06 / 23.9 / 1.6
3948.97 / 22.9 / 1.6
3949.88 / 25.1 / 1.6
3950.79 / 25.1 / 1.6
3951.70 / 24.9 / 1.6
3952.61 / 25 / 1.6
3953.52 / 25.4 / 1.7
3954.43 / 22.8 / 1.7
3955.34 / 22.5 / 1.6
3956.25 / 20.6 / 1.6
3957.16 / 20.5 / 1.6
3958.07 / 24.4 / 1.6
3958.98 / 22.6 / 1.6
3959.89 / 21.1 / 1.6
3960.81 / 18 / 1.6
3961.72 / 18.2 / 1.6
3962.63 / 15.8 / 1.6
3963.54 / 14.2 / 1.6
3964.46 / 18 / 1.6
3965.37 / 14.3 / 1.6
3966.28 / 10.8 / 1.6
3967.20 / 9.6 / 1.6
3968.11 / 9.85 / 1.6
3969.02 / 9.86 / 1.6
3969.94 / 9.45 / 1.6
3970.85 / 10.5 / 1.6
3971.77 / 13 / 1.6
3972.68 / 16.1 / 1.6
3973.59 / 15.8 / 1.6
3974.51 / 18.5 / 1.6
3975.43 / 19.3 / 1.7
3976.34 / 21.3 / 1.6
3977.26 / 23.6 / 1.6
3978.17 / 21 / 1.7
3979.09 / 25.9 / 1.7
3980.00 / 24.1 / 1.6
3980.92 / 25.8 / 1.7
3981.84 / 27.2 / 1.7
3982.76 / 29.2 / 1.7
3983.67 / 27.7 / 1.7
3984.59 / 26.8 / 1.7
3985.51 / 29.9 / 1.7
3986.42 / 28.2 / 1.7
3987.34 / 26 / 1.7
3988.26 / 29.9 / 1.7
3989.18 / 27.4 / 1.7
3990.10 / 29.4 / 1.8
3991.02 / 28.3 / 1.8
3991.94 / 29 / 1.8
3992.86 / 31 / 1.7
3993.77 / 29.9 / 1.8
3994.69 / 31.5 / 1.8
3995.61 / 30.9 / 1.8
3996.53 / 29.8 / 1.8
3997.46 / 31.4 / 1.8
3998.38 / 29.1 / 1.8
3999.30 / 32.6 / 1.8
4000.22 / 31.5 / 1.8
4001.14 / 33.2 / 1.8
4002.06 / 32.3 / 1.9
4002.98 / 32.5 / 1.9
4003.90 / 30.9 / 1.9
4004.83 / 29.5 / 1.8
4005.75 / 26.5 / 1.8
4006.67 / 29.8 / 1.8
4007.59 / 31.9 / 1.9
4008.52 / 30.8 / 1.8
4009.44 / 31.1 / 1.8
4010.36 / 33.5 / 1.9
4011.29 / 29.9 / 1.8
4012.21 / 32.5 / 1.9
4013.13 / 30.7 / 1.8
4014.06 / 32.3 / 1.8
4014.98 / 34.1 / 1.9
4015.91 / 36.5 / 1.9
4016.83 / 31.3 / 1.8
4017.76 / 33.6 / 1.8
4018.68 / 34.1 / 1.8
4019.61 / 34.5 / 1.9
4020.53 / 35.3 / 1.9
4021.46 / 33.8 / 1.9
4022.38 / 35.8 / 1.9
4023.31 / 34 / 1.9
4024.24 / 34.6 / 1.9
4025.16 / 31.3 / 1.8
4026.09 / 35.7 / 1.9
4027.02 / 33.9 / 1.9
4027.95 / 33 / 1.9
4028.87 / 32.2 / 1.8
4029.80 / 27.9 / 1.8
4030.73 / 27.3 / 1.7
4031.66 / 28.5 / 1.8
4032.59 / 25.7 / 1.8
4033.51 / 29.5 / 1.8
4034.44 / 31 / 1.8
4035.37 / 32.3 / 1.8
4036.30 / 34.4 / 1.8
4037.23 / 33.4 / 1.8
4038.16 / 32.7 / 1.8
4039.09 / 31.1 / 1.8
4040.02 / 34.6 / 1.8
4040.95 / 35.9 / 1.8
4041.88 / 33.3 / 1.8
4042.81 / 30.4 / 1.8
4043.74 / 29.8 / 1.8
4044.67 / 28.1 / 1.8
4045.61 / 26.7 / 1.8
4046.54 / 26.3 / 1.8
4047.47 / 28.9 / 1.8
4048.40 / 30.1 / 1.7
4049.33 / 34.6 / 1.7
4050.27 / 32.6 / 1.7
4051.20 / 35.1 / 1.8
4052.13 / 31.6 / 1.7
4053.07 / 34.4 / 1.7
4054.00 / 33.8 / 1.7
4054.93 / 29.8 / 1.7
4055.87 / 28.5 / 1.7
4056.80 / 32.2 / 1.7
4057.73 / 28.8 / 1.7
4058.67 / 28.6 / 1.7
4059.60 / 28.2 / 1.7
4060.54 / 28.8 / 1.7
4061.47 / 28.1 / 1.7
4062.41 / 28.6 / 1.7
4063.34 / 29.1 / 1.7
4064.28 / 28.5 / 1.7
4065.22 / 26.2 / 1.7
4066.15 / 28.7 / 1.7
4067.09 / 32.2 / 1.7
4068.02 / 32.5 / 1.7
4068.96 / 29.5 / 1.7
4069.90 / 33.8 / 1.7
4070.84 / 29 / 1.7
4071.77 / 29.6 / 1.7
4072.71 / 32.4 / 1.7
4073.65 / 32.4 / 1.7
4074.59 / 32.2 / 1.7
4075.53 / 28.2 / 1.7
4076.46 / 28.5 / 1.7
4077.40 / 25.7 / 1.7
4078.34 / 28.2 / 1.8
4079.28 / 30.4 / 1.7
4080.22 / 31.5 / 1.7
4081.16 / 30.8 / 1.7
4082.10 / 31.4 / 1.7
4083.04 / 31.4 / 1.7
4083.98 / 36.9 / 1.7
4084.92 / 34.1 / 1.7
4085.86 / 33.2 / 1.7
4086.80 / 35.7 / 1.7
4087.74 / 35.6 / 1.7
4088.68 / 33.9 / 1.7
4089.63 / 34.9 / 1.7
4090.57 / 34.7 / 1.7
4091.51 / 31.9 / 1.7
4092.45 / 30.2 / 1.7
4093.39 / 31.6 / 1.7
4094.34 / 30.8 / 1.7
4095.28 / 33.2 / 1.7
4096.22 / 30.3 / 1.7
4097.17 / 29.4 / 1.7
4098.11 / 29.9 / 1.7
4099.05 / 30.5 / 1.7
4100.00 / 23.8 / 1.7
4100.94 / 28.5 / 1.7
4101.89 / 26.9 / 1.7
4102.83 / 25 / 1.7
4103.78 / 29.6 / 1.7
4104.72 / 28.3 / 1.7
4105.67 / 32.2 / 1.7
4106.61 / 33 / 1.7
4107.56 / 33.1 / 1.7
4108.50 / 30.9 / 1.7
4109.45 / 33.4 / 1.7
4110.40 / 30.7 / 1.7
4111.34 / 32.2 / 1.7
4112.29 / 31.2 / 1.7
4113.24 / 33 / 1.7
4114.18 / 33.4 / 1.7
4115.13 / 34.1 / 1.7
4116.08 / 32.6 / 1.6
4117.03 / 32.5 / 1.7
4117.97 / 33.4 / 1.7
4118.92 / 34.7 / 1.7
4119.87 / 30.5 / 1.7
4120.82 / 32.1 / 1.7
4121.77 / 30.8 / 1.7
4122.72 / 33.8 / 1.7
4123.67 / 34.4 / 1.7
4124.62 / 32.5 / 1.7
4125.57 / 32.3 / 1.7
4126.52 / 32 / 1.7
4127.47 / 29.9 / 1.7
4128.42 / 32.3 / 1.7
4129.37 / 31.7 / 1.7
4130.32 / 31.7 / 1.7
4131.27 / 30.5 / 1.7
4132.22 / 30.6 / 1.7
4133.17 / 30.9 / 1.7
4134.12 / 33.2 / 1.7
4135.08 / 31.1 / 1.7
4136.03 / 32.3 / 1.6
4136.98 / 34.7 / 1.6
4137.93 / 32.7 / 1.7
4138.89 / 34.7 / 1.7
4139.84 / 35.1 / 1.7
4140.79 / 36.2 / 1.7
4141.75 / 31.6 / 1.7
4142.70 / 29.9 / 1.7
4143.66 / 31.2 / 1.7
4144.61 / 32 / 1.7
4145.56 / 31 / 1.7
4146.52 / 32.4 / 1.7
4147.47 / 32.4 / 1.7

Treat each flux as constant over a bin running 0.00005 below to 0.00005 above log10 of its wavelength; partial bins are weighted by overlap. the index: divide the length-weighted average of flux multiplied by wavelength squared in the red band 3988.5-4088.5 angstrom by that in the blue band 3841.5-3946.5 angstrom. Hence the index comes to 1.85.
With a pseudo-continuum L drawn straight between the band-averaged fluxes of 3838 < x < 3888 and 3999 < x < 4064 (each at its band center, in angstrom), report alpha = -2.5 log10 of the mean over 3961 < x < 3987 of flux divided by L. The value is 0.372 mag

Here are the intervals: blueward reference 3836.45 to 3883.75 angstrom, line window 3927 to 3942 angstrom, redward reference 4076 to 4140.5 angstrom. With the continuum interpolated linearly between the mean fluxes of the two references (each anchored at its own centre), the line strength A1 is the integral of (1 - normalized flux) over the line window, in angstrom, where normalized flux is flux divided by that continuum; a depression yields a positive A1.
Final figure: 6.8 angstrom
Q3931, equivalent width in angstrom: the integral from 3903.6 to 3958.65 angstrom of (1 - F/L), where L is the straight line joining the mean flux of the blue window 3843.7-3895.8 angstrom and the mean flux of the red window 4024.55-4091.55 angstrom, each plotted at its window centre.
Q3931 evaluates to 8.2 angstrom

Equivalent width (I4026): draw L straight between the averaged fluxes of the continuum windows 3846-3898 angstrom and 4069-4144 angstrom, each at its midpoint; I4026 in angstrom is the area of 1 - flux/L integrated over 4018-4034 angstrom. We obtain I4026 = -3.02 angstrom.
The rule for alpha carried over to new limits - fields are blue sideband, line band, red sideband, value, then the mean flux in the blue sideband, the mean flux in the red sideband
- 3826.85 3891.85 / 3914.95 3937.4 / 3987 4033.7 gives 0.42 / 16.8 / 31.4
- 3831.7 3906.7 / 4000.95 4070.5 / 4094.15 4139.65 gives -0.16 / 17.8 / 31.5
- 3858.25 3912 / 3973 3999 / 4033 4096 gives -0.03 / 19.3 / 31.2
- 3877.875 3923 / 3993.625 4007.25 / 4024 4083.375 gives -0.14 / 20.5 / 30.7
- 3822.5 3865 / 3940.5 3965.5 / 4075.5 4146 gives 0.09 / 15.4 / 31.7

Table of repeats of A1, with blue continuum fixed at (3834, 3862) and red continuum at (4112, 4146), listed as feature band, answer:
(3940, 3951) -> 1.0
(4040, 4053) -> -1.7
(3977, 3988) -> -1.2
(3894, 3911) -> -2.0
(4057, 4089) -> -1.6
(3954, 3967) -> 2.2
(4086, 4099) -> -0.9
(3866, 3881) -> -1.0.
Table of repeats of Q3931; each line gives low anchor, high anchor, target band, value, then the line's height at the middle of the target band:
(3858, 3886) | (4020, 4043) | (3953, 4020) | 7.6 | 28.3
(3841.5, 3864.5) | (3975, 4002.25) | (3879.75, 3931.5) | 4.2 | 21.6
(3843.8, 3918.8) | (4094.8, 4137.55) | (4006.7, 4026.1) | -4.9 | 26.3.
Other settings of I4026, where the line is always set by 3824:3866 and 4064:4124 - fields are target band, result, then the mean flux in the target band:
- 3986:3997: -1.97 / 29.3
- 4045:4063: -0.94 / 30.3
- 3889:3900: -1.11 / 20.6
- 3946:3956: -0.50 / 23.4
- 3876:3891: 0.25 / 17.7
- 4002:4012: -1.92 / 30.8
